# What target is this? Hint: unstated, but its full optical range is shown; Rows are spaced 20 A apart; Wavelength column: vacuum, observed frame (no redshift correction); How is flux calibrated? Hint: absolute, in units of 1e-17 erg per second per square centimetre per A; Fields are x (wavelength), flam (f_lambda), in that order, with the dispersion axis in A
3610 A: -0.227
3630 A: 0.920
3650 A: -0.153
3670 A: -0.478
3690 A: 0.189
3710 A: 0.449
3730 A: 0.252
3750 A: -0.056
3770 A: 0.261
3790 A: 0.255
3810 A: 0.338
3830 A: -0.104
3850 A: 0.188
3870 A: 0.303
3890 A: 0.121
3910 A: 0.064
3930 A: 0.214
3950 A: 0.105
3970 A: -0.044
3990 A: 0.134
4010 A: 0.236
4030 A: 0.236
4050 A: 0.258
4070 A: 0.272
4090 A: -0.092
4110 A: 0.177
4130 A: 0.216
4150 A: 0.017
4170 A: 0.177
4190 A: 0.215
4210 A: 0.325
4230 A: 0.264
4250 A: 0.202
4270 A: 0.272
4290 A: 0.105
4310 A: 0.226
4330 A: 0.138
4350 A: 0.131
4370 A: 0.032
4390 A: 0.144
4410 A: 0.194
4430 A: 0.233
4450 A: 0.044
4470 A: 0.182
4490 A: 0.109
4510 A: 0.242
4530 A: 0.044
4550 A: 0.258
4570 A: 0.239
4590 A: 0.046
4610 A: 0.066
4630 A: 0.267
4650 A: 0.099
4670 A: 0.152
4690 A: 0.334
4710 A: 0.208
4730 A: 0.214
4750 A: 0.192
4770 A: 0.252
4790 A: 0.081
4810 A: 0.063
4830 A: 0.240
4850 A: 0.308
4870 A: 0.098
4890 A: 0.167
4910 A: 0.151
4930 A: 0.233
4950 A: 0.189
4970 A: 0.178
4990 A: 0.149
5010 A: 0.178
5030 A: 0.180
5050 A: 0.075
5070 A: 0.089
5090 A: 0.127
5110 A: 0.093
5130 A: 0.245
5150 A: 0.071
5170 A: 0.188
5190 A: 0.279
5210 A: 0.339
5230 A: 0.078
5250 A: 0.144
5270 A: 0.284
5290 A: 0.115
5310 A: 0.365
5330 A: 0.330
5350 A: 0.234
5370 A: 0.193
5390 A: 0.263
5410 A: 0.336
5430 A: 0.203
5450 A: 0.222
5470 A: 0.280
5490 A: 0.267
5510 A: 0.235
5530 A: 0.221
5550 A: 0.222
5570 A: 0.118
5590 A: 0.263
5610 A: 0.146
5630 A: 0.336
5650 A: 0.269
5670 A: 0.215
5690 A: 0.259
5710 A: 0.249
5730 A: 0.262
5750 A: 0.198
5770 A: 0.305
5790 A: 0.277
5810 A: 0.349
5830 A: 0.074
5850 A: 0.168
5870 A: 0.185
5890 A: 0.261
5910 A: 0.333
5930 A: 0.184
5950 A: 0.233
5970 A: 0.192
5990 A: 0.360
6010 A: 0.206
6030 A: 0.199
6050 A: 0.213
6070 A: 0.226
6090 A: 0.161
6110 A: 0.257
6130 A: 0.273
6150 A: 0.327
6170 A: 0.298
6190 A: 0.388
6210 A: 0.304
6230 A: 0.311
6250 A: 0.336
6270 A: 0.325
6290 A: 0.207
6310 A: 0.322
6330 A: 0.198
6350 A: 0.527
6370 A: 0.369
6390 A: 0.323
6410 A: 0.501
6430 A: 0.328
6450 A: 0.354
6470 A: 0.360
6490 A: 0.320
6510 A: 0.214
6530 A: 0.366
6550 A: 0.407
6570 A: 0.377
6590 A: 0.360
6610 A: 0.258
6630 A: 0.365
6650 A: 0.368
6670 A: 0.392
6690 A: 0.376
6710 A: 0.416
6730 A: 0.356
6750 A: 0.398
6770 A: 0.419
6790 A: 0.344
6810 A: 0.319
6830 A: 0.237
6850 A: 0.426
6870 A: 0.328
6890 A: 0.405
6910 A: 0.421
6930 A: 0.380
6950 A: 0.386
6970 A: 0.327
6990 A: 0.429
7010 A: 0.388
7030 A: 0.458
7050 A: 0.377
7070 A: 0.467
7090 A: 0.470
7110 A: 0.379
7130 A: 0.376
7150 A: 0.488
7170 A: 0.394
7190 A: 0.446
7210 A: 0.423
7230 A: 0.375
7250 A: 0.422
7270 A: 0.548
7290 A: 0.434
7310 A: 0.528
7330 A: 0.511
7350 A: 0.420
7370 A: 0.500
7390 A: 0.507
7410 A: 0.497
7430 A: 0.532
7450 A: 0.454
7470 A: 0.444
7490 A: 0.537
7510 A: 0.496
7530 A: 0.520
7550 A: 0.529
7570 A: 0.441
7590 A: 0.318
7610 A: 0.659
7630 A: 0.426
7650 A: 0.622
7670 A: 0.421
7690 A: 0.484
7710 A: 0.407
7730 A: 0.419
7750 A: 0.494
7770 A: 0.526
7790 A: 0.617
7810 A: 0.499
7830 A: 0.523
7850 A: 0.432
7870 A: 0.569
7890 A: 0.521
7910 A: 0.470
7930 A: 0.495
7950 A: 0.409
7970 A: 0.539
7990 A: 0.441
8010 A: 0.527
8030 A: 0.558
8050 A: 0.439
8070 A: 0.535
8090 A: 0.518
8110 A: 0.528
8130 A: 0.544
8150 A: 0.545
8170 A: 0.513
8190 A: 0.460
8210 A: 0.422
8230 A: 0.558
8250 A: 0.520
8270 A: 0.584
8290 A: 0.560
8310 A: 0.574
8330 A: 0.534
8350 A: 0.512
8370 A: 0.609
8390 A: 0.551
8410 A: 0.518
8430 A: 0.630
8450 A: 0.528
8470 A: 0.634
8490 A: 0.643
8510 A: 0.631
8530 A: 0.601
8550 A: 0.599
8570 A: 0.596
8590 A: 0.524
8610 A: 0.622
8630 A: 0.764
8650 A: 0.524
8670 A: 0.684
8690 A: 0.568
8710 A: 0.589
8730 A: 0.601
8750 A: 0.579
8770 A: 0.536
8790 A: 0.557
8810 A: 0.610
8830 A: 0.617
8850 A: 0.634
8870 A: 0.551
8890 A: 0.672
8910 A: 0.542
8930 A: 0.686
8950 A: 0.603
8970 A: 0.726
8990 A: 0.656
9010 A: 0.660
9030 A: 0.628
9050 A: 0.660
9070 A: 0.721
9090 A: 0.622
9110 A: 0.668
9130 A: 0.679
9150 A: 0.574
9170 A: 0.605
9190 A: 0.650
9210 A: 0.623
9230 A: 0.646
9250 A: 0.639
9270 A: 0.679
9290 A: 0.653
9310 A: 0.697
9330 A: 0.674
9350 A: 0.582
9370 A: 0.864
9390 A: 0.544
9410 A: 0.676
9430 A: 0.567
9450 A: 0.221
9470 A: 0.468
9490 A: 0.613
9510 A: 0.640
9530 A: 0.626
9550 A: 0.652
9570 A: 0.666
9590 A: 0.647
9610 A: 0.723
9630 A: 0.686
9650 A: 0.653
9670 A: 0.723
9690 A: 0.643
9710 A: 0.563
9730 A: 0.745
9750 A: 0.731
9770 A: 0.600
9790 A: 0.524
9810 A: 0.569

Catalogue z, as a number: 0.584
